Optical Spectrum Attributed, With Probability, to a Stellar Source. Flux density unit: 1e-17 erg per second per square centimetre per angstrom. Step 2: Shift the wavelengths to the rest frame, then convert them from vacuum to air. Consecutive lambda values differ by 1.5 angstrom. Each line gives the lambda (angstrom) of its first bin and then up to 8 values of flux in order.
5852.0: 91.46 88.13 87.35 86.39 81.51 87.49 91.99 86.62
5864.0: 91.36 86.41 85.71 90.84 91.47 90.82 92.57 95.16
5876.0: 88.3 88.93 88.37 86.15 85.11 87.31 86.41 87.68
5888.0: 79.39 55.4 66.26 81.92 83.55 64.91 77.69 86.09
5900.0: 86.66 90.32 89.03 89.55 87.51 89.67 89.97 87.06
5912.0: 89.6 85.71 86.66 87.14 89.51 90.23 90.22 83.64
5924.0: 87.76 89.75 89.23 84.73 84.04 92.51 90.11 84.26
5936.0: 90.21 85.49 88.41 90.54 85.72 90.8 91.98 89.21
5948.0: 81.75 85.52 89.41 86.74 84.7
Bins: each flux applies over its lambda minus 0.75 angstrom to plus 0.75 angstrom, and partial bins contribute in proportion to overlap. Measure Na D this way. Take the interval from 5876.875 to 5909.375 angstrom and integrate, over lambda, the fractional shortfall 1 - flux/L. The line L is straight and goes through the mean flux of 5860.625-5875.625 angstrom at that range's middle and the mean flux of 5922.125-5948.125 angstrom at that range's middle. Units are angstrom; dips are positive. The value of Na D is 2.3 angstrom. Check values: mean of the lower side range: 90.2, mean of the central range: 83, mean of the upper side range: 88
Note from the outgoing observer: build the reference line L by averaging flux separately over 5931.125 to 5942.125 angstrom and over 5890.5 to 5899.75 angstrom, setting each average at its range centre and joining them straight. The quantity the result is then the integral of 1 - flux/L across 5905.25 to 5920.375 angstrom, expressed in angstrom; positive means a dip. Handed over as -1.1 angstrom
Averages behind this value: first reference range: 77.6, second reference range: 88.4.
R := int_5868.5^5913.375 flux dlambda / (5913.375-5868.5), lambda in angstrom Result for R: 85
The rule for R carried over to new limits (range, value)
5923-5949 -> 88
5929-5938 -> 87.7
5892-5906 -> 83.6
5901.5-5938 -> 88.1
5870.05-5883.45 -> 89.4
